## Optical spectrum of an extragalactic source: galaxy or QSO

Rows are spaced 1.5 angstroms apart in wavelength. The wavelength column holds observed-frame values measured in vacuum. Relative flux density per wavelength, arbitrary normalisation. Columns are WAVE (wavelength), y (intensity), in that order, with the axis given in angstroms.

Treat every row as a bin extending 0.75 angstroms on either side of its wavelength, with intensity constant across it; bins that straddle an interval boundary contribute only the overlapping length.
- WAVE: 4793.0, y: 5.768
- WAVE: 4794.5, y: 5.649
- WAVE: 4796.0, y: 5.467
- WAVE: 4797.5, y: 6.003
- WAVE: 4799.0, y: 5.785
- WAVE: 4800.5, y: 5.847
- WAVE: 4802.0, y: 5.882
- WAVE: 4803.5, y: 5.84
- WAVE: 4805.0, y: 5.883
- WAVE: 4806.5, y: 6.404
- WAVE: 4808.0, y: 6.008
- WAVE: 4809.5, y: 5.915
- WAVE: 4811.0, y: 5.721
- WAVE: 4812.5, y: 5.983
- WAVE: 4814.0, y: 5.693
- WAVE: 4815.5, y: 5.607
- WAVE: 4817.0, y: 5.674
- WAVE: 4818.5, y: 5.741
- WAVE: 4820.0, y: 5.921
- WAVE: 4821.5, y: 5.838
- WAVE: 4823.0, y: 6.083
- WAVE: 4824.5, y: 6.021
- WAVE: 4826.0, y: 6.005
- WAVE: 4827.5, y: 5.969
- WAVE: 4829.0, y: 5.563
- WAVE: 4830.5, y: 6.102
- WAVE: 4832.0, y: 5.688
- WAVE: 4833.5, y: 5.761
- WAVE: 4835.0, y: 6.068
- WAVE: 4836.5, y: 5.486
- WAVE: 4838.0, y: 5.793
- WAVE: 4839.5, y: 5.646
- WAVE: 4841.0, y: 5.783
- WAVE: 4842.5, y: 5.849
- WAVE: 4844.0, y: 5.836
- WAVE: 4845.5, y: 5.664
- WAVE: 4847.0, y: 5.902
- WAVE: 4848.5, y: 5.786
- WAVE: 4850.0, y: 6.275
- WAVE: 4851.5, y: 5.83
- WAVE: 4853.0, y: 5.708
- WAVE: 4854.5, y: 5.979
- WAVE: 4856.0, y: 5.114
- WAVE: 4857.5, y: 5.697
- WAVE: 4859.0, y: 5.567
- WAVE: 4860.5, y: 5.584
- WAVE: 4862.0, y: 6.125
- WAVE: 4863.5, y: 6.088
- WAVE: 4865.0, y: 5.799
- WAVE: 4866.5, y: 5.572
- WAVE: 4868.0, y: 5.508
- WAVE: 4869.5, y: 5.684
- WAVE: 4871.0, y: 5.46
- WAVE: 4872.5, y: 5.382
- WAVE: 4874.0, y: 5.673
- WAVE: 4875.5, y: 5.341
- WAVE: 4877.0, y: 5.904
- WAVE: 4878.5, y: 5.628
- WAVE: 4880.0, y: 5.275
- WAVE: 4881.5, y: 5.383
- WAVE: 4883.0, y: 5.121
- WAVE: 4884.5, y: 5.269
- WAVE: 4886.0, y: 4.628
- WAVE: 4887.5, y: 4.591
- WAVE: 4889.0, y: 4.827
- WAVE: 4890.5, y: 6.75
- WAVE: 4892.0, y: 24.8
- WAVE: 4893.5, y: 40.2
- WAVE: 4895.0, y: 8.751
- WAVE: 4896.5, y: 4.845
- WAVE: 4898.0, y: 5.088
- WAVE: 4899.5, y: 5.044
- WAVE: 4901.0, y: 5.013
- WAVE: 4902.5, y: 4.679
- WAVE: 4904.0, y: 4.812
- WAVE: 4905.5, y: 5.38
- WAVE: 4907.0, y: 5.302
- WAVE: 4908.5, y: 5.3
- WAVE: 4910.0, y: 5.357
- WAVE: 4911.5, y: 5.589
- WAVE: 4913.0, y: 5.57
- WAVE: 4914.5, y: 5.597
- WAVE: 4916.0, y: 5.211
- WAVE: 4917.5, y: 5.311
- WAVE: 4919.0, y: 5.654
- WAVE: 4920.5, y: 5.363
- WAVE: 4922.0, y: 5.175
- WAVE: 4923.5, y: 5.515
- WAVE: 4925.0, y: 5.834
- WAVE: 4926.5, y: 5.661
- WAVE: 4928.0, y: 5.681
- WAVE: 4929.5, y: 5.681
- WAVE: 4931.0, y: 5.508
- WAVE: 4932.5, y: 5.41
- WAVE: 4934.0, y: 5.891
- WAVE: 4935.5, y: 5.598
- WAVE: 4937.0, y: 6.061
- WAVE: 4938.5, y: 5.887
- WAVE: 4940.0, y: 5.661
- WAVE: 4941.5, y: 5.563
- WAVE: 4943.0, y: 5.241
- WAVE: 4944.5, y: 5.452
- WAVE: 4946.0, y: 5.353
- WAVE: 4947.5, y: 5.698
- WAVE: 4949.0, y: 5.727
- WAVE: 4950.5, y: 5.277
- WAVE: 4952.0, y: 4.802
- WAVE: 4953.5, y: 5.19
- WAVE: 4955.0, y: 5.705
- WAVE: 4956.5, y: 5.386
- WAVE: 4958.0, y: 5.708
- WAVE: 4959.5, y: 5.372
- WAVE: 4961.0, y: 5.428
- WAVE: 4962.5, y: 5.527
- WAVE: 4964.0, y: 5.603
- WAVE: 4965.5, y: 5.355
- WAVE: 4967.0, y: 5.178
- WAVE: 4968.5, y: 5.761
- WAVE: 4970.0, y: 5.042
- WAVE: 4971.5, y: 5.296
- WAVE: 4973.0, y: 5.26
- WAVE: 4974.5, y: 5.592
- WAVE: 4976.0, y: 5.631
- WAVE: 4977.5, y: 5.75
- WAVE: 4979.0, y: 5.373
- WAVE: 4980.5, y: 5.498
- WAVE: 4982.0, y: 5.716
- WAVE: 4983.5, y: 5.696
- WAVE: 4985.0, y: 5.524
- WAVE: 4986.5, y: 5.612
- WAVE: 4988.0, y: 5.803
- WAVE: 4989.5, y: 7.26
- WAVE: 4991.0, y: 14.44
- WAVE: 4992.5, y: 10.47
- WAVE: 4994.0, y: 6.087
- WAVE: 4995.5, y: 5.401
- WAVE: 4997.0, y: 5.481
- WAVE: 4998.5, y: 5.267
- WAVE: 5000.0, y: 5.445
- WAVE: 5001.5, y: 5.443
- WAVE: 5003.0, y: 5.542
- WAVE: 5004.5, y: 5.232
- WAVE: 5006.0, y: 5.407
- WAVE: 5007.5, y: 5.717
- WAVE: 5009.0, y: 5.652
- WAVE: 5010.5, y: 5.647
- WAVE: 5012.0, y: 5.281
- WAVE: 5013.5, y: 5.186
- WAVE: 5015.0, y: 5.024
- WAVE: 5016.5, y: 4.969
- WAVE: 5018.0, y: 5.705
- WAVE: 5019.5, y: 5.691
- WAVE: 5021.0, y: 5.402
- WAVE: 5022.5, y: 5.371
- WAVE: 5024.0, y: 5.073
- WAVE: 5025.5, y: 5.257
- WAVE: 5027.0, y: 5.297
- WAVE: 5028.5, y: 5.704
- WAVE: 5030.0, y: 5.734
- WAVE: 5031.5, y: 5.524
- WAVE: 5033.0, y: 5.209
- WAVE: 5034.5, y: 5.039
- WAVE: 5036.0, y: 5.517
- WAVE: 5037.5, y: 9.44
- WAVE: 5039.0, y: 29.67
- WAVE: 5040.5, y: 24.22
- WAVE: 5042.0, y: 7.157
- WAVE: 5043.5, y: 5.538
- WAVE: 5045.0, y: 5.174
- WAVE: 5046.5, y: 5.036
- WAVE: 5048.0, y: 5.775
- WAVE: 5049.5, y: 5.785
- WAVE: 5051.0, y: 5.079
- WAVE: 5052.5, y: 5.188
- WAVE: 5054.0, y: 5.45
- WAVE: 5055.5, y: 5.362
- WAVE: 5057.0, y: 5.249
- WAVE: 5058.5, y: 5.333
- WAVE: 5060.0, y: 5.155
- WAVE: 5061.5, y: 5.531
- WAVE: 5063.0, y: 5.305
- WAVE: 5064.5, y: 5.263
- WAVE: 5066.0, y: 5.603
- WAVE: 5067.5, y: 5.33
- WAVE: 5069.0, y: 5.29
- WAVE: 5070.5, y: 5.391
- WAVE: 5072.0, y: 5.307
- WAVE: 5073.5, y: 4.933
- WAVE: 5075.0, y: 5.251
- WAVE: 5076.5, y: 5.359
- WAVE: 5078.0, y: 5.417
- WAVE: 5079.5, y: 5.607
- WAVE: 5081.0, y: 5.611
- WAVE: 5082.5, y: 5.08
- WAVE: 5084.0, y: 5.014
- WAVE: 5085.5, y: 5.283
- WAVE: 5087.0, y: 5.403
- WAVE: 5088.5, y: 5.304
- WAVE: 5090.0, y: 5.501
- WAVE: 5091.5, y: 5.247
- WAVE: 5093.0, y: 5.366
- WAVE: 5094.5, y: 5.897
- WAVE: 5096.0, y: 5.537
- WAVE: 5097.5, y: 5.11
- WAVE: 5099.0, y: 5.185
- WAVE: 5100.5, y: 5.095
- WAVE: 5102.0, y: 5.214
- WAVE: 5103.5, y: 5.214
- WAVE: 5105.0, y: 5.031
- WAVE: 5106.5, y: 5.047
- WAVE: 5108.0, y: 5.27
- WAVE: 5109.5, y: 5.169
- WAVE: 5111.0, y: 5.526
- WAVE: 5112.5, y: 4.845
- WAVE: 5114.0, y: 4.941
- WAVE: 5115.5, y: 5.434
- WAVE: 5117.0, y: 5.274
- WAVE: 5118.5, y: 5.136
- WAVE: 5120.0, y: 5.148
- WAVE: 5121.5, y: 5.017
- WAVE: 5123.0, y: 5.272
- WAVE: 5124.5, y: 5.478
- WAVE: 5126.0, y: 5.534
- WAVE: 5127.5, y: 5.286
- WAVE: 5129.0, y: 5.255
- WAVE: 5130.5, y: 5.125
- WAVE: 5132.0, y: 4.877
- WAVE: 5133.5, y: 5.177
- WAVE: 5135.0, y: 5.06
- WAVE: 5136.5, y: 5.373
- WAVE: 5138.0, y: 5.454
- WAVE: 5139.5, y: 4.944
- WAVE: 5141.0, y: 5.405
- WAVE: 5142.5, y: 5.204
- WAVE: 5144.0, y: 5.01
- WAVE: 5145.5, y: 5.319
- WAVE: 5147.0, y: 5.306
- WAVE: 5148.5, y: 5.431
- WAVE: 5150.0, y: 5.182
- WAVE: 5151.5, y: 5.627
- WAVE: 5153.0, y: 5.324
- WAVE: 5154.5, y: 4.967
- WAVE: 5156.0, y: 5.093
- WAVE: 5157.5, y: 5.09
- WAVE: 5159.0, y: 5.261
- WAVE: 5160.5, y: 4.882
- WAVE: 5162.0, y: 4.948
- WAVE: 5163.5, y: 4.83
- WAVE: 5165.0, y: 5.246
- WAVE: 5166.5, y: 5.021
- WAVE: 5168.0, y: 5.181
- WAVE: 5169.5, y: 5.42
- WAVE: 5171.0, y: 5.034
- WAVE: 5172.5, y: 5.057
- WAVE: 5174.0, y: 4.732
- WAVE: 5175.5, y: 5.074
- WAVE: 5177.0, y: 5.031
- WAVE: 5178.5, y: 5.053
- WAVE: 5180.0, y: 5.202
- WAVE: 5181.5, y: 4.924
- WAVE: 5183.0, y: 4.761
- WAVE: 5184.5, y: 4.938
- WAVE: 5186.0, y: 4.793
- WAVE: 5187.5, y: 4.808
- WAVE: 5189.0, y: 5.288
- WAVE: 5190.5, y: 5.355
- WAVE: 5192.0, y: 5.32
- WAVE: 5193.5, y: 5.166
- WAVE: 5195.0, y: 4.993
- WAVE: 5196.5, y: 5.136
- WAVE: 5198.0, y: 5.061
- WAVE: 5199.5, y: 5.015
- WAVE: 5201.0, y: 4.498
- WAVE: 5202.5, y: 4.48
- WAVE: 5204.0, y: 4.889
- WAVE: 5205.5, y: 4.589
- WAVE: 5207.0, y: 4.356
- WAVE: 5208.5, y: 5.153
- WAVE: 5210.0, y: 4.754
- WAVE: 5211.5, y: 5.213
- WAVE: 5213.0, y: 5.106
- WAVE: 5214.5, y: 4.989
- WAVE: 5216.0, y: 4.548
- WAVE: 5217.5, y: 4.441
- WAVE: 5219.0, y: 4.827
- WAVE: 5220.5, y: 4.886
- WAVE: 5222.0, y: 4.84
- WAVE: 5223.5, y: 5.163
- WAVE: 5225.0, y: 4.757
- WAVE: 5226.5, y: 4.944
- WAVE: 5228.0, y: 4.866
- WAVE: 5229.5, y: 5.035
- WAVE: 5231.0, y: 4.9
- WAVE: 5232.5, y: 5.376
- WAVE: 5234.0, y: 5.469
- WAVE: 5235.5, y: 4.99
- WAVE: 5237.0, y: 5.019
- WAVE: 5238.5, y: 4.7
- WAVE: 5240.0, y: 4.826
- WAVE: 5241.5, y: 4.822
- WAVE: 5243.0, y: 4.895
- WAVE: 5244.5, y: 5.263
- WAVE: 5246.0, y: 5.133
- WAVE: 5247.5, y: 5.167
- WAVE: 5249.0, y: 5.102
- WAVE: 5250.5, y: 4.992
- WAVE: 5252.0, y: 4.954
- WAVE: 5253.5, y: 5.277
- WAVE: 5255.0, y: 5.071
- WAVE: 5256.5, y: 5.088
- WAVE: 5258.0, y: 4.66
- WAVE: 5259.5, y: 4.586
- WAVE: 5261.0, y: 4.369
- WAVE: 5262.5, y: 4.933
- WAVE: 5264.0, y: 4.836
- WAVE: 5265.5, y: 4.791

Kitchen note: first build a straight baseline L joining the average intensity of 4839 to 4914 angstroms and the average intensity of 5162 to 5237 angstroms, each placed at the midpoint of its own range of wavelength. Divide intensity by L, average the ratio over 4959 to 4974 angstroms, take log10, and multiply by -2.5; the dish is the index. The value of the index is 0.15 mag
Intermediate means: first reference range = 6.64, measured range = 5.39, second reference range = 4.97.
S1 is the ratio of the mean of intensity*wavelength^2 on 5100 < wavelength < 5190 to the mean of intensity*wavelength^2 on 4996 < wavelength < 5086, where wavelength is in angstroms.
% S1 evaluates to 0.87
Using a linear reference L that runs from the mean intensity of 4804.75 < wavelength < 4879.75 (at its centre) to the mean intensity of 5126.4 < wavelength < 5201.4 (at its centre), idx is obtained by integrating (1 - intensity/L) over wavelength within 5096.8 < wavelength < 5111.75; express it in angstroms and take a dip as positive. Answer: 0.2 angstroms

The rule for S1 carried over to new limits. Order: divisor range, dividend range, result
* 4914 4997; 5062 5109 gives 0.96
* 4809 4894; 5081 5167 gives 0.89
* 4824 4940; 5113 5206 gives 0.91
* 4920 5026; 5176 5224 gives 0.94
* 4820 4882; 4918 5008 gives 1.05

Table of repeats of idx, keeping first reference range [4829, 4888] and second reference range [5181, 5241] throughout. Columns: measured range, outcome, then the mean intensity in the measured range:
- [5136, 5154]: -0.8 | 5.29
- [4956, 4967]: -0.1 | 5.46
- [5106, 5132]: -0.5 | 5.21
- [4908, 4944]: -0.4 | 5.56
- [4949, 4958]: 0.2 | 5.35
